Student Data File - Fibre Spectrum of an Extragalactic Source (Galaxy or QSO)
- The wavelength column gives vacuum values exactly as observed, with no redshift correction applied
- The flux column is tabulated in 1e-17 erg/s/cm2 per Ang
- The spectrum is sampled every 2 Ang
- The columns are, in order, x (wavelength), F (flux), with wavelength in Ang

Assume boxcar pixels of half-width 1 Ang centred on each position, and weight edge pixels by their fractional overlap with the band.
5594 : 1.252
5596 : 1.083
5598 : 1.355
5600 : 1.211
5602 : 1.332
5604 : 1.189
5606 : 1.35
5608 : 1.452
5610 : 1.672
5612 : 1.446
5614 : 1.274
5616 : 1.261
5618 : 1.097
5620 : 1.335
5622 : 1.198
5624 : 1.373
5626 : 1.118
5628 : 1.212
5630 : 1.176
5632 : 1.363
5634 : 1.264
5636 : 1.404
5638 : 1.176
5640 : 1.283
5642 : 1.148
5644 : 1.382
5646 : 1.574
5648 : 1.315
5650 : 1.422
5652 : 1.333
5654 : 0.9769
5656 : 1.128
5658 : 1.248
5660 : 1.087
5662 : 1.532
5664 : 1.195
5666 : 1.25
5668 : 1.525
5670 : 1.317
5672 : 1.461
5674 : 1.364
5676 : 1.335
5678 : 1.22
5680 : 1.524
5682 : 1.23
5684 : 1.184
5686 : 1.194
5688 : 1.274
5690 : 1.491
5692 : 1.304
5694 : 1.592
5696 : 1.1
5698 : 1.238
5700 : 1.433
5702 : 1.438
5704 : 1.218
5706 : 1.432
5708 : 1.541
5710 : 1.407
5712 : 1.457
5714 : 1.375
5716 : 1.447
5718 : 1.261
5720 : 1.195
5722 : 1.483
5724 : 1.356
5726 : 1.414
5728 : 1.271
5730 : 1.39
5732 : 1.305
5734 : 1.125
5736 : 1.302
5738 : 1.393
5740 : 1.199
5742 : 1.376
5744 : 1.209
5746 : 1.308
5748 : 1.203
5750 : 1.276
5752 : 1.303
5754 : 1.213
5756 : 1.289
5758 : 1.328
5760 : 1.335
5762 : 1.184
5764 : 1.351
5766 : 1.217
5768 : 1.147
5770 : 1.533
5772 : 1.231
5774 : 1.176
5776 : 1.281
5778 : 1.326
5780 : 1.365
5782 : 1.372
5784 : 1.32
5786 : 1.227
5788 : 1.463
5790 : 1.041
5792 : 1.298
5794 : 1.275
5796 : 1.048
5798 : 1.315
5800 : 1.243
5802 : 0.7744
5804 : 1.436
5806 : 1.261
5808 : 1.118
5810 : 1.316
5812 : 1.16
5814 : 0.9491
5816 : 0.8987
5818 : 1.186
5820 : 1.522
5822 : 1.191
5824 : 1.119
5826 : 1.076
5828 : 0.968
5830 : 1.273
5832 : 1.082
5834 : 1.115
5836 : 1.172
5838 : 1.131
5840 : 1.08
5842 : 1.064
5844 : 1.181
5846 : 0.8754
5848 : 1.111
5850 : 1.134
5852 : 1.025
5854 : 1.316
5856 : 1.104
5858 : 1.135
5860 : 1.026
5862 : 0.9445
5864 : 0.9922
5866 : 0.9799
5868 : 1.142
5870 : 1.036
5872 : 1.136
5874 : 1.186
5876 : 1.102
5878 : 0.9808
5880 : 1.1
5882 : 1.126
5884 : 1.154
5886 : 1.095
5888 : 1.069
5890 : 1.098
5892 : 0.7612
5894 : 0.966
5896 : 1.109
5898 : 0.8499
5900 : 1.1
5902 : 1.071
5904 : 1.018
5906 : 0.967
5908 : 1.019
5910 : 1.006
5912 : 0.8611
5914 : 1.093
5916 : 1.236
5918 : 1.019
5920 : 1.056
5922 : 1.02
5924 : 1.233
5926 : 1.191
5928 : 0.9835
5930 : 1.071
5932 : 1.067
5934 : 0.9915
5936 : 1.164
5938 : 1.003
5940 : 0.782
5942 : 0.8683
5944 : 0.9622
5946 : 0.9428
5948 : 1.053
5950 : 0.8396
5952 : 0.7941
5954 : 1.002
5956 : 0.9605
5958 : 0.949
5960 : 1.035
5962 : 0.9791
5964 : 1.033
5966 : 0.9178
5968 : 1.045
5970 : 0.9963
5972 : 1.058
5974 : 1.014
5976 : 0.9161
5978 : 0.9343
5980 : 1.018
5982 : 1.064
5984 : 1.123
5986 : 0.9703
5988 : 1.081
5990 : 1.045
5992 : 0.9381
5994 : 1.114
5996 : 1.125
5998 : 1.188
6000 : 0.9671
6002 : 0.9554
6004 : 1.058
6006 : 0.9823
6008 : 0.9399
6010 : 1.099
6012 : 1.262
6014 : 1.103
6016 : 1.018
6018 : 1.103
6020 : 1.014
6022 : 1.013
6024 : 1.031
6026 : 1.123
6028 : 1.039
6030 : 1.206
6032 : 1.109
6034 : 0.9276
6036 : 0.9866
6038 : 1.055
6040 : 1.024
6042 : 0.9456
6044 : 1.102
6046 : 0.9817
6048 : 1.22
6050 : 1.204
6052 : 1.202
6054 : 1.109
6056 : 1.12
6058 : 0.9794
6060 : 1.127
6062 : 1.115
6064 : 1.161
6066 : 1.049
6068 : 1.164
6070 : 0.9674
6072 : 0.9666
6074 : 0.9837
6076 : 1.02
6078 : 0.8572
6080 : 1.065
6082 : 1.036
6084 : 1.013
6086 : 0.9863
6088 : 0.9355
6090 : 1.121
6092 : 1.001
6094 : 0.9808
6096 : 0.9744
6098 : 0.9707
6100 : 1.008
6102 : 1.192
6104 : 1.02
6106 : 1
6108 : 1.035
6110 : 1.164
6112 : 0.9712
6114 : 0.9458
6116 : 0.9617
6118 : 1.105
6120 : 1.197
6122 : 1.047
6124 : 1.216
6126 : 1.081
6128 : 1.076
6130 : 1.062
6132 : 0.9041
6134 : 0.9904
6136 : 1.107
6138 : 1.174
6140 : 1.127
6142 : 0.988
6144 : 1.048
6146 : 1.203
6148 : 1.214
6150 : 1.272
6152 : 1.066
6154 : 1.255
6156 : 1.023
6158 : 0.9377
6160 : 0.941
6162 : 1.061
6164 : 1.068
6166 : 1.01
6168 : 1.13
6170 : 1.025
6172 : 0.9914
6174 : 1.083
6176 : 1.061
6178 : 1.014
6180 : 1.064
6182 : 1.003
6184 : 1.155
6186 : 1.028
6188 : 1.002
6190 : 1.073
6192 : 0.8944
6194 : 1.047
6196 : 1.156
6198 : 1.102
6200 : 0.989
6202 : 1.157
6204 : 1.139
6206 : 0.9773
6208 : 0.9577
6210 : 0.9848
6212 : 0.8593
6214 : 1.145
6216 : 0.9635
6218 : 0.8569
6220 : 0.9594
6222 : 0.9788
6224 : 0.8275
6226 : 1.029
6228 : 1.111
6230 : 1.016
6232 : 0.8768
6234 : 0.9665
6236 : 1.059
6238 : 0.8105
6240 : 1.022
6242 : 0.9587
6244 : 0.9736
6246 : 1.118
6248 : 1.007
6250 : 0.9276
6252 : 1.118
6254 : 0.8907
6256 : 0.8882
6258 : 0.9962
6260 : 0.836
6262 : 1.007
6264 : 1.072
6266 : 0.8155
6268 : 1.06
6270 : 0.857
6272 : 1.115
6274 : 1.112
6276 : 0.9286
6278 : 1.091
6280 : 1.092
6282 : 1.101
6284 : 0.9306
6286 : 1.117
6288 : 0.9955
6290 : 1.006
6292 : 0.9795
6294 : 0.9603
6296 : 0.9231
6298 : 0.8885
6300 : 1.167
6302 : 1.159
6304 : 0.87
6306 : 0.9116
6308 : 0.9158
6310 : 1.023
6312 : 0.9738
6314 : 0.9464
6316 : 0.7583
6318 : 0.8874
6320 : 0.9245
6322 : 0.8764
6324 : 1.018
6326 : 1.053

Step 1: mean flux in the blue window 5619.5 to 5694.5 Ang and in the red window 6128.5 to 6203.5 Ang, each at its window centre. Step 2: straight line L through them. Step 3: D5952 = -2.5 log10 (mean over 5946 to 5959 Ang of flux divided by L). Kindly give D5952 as 0.24 mag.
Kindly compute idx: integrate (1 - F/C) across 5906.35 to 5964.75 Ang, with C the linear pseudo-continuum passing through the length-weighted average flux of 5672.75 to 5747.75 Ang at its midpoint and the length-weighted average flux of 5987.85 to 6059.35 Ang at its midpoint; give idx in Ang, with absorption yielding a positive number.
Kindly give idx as 6.9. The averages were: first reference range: 1.33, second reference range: 1.07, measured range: 1.01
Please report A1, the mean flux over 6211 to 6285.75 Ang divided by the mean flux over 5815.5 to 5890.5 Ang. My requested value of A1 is 0.9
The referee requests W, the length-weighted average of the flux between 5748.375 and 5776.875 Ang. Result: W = 1.27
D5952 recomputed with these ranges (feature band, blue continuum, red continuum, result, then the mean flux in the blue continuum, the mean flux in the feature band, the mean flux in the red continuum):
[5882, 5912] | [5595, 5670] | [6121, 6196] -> 0.16 mag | 1.29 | 1.02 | 1.07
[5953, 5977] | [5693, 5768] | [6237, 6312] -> 0.19 mag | 1.32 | 0.992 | 0.99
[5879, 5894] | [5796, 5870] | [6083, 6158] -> 0.06 mag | 1.12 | 1.05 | 1.06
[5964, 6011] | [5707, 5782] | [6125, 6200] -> 0.14 mag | 1.31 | 1.02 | 1.06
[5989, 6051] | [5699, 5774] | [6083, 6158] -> 0.07 mag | 1.32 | 1.06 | 1.06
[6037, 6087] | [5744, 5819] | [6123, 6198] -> 0.05 mag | 1.24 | 1.06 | 1.07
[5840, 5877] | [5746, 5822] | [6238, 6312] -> 0.12 mag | 1.24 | 1.08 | 0.993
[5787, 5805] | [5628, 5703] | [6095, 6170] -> 0.03 mag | 1.31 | 1.21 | 1.07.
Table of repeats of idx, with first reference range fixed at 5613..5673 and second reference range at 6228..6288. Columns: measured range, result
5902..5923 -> 2.25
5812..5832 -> 1.12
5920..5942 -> 2.00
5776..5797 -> -1.03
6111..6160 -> -1.32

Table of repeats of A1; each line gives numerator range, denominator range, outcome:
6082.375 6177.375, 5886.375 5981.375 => 1.05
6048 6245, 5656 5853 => 0.83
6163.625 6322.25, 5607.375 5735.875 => 0.75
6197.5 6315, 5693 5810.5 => 0.76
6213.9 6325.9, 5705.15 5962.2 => 0.85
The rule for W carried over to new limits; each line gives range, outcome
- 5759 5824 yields 1.23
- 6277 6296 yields 1.02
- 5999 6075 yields 1.06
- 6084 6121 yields 1.03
